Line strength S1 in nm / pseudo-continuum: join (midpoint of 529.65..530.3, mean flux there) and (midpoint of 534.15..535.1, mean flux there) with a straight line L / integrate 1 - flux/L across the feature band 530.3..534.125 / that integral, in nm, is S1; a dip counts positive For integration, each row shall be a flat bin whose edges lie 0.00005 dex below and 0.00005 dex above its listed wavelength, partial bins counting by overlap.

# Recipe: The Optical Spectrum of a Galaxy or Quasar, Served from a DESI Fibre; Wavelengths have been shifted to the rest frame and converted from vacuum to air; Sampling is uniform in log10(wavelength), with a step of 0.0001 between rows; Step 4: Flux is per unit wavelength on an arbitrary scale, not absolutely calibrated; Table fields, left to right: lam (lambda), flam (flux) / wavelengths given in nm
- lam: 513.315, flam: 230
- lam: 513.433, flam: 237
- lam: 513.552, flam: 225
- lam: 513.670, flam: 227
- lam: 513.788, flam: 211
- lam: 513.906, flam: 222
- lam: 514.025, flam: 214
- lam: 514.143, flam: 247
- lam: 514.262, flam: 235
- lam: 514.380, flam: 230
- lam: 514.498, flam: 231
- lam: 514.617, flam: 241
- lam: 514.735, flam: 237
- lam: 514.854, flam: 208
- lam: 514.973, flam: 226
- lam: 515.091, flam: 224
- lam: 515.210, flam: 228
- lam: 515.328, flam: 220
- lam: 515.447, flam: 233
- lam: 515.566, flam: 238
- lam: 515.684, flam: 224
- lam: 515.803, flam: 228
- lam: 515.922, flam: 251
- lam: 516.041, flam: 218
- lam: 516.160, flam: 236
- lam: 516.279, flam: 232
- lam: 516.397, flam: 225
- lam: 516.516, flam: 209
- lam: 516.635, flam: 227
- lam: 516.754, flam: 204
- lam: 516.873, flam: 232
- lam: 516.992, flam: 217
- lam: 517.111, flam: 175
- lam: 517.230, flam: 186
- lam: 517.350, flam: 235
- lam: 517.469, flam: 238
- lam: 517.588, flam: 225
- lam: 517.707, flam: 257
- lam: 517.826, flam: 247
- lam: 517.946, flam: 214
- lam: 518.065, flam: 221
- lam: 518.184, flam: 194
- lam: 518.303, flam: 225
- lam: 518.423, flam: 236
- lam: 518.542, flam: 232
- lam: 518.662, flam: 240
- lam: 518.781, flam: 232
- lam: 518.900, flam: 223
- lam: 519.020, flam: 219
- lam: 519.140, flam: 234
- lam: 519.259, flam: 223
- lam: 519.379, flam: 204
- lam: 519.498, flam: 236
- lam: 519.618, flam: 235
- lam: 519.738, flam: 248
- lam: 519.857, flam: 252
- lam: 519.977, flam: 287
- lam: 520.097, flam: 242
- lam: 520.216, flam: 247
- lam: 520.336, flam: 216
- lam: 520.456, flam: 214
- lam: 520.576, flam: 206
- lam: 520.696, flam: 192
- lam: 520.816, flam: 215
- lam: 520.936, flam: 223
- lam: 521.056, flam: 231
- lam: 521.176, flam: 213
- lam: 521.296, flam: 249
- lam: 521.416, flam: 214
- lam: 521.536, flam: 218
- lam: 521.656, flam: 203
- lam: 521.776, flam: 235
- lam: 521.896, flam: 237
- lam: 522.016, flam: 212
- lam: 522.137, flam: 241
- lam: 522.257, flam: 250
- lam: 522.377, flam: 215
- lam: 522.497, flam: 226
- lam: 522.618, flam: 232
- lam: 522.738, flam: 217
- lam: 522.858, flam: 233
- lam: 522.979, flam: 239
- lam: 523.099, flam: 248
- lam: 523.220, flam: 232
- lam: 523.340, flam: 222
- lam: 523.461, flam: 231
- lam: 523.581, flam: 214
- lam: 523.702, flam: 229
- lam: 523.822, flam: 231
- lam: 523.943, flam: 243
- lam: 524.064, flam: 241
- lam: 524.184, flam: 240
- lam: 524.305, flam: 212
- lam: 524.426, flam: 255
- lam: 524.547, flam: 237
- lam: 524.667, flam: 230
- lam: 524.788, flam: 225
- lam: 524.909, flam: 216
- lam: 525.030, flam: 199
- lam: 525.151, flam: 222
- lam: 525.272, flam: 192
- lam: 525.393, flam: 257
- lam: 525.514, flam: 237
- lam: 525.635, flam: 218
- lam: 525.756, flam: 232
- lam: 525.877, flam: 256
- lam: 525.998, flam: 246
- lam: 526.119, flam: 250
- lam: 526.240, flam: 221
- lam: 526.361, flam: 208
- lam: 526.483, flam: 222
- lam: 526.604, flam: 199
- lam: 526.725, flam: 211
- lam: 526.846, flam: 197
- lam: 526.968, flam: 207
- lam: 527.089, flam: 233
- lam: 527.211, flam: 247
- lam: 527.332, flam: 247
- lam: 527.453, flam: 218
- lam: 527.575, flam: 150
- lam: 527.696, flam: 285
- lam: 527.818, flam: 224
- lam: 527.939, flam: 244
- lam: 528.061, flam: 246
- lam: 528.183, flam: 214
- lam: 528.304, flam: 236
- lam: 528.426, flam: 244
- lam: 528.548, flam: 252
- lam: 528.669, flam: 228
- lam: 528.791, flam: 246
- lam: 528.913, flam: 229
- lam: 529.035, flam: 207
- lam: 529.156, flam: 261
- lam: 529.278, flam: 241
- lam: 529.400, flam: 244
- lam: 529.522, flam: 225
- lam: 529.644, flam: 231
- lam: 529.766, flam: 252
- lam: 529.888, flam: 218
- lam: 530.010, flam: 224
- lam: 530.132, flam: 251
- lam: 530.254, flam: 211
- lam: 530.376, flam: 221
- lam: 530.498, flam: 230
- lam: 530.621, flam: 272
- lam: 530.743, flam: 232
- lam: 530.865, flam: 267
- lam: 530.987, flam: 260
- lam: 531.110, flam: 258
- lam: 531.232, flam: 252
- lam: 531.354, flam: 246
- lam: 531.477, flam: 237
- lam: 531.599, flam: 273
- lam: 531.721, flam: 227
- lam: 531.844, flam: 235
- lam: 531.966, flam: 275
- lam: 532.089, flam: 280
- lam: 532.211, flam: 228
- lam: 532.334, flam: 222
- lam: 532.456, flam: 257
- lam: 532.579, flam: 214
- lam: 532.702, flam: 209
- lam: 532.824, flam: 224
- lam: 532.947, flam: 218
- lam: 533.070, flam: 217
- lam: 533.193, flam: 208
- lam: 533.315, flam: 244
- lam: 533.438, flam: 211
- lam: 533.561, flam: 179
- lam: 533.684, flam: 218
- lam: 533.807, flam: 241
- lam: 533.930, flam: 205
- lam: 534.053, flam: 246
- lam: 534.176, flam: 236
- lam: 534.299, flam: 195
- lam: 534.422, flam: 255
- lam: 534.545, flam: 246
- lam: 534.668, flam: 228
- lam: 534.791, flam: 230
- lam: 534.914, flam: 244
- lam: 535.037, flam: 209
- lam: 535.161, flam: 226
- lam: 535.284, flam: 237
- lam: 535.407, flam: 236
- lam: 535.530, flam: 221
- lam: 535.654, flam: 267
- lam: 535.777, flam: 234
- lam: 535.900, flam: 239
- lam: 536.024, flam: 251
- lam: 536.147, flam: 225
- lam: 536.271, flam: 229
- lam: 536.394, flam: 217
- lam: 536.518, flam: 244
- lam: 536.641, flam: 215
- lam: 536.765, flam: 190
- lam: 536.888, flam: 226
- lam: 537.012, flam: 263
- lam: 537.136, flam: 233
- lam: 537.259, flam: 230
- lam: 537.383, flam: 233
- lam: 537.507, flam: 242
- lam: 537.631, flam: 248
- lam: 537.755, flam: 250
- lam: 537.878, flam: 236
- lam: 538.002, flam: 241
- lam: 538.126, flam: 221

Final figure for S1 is -0.08 nm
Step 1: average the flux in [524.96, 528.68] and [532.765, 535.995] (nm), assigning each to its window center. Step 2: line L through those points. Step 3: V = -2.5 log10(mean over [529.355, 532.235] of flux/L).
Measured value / -0.08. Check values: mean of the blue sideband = 227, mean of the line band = 244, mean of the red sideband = 228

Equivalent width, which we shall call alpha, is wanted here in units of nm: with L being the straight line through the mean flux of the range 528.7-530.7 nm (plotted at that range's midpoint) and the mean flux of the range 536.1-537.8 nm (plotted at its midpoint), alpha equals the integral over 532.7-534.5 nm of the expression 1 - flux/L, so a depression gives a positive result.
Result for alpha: 0.09 nm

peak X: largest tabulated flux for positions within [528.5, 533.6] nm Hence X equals 280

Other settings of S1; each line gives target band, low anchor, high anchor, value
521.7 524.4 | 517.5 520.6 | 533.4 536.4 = -0.001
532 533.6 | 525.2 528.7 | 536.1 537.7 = 0.029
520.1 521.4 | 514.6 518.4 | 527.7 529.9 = 0.042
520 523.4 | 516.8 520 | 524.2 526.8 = 0.006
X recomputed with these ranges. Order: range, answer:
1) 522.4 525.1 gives 255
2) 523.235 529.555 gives 285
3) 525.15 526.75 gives 257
